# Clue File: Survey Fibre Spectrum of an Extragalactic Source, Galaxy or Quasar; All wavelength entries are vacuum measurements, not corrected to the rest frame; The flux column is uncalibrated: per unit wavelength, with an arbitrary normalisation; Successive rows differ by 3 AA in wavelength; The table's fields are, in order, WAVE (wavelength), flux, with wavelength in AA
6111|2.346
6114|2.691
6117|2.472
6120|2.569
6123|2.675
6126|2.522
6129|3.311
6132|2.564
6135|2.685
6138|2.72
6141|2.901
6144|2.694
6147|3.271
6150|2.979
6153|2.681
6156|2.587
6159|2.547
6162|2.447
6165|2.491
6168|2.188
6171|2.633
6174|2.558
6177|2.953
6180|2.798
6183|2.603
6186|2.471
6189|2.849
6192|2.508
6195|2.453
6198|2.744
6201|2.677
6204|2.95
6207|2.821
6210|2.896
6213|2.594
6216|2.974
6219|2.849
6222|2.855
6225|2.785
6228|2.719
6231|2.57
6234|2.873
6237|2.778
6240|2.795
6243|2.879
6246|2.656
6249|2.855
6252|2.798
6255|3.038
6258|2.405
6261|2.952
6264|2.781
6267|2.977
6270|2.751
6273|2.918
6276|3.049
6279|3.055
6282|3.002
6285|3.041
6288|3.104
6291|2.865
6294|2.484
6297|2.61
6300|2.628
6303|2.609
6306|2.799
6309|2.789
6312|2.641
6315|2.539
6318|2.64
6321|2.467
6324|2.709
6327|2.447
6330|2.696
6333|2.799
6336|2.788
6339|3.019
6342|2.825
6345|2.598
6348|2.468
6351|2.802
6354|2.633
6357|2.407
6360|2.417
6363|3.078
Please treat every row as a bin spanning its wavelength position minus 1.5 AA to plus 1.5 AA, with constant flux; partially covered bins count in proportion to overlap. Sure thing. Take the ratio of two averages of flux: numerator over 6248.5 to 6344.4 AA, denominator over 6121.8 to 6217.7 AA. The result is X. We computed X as 1.03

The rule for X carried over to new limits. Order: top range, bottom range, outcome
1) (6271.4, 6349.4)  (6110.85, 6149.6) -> 1.00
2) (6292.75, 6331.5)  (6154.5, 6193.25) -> 1.01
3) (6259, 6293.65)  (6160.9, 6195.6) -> 1.13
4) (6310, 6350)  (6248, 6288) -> 0.92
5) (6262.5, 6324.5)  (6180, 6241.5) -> 1.02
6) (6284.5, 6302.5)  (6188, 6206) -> 1.03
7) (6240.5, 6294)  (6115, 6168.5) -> 1.07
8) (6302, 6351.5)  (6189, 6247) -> 0.97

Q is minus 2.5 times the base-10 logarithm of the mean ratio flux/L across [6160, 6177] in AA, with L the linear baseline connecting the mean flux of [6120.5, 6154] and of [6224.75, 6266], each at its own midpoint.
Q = 0.12 mag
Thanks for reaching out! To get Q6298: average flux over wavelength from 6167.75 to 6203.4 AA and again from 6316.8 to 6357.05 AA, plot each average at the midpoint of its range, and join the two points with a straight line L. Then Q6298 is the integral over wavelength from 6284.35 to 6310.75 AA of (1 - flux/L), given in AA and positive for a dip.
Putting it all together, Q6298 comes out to -0.9 AA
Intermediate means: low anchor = 2.64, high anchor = 2.67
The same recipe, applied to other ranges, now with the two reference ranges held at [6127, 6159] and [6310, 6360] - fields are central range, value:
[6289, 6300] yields 0.1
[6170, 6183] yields 0.3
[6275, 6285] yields -1.3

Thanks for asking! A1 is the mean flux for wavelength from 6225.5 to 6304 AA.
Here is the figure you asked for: 2.82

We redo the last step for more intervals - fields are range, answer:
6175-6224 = 2.75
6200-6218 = 2.82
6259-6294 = 2.93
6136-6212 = 2.7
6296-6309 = 2.68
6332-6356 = 2.73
